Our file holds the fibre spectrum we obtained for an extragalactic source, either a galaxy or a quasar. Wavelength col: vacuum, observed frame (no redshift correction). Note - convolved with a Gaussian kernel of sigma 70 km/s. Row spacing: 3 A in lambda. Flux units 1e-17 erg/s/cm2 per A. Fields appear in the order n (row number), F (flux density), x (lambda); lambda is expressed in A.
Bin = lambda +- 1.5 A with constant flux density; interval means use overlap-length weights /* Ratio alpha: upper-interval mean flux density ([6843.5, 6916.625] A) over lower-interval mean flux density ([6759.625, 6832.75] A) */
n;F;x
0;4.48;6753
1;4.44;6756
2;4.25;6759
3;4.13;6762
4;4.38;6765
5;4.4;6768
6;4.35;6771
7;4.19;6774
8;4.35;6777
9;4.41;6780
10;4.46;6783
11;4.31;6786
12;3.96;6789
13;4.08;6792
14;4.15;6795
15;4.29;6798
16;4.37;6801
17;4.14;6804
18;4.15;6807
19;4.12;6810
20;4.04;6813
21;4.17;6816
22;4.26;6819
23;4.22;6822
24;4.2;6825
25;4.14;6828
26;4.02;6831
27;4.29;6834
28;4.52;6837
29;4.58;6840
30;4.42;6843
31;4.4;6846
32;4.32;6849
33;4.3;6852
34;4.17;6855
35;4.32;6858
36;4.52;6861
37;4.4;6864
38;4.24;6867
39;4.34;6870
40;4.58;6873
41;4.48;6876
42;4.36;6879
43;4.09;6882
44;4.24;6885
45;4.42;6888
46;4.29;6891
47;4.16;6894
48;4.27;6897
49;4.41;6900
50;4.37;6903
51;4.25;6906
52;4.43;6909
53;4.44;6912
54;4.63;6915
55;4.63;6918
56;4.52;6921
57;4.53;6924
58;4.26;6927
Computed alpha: 1.0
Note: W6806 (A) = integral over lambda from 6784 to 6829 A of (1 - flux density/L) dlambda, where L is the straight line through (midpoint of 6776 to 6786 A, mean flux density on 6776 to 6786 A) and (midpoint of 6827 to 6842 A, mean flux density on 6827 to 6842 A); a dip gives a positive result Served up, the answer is 1.9 A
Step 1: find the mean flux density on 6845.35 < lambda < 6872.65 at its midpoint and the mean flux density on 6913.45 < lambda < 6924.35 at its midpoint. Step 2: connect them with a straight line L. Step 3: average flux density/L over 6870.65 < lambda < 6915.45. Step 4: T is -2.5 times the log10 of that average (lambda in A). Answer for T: 0.03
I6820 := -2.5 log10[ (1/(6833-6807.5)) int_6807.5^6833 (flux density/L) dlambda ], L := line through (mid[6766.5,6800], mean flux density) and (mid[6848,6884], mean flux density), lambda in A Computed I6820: 0.04 mag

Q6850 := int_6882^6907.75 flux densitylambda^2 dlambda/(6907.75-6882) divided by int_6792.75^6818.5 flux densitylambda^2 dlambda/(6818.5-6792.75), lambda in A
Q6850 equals 1.05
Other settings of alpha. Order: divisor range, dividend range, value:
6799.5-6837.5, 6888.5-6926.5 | 1.05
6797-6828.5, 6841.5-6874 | 1.04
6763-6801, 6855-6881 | 1.02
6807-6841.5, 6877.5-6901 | 1.01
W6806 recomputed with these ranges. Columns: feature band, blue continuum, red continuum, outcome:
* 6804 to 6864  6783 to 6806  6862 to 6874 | 0.4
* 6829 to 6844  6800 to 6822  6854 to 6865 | -0.3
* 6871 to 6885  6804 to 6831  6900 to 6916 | -0.1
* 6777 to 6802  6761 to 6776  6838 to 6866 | 0.4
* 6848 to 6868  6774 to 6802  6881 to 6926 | 0.0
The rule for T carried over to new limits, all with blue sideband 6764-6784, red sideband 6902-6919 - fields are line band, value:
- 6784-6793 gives 0.06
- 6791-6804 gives 0.04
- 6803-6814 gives 0.07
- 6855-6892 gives 0.02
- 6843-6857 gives 0.03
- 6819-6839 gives 0.04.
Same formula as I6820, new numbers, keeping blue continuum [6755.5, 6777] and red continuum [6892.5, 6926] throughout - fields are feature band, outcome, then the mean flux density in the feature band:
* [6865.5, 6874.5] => 0.00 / 4.39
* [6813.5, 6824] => 0.04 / 4.2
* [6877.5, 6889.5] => 0.03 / 4.28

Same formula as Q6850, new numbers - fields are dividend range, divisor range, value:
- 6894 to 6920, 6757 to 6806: 1.07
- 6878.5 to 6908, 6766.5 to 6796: 1.04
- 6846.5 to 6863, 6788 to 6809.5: 1.06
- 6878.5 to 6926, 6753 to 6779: 1.05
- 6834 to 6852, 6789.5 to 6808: 1.07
